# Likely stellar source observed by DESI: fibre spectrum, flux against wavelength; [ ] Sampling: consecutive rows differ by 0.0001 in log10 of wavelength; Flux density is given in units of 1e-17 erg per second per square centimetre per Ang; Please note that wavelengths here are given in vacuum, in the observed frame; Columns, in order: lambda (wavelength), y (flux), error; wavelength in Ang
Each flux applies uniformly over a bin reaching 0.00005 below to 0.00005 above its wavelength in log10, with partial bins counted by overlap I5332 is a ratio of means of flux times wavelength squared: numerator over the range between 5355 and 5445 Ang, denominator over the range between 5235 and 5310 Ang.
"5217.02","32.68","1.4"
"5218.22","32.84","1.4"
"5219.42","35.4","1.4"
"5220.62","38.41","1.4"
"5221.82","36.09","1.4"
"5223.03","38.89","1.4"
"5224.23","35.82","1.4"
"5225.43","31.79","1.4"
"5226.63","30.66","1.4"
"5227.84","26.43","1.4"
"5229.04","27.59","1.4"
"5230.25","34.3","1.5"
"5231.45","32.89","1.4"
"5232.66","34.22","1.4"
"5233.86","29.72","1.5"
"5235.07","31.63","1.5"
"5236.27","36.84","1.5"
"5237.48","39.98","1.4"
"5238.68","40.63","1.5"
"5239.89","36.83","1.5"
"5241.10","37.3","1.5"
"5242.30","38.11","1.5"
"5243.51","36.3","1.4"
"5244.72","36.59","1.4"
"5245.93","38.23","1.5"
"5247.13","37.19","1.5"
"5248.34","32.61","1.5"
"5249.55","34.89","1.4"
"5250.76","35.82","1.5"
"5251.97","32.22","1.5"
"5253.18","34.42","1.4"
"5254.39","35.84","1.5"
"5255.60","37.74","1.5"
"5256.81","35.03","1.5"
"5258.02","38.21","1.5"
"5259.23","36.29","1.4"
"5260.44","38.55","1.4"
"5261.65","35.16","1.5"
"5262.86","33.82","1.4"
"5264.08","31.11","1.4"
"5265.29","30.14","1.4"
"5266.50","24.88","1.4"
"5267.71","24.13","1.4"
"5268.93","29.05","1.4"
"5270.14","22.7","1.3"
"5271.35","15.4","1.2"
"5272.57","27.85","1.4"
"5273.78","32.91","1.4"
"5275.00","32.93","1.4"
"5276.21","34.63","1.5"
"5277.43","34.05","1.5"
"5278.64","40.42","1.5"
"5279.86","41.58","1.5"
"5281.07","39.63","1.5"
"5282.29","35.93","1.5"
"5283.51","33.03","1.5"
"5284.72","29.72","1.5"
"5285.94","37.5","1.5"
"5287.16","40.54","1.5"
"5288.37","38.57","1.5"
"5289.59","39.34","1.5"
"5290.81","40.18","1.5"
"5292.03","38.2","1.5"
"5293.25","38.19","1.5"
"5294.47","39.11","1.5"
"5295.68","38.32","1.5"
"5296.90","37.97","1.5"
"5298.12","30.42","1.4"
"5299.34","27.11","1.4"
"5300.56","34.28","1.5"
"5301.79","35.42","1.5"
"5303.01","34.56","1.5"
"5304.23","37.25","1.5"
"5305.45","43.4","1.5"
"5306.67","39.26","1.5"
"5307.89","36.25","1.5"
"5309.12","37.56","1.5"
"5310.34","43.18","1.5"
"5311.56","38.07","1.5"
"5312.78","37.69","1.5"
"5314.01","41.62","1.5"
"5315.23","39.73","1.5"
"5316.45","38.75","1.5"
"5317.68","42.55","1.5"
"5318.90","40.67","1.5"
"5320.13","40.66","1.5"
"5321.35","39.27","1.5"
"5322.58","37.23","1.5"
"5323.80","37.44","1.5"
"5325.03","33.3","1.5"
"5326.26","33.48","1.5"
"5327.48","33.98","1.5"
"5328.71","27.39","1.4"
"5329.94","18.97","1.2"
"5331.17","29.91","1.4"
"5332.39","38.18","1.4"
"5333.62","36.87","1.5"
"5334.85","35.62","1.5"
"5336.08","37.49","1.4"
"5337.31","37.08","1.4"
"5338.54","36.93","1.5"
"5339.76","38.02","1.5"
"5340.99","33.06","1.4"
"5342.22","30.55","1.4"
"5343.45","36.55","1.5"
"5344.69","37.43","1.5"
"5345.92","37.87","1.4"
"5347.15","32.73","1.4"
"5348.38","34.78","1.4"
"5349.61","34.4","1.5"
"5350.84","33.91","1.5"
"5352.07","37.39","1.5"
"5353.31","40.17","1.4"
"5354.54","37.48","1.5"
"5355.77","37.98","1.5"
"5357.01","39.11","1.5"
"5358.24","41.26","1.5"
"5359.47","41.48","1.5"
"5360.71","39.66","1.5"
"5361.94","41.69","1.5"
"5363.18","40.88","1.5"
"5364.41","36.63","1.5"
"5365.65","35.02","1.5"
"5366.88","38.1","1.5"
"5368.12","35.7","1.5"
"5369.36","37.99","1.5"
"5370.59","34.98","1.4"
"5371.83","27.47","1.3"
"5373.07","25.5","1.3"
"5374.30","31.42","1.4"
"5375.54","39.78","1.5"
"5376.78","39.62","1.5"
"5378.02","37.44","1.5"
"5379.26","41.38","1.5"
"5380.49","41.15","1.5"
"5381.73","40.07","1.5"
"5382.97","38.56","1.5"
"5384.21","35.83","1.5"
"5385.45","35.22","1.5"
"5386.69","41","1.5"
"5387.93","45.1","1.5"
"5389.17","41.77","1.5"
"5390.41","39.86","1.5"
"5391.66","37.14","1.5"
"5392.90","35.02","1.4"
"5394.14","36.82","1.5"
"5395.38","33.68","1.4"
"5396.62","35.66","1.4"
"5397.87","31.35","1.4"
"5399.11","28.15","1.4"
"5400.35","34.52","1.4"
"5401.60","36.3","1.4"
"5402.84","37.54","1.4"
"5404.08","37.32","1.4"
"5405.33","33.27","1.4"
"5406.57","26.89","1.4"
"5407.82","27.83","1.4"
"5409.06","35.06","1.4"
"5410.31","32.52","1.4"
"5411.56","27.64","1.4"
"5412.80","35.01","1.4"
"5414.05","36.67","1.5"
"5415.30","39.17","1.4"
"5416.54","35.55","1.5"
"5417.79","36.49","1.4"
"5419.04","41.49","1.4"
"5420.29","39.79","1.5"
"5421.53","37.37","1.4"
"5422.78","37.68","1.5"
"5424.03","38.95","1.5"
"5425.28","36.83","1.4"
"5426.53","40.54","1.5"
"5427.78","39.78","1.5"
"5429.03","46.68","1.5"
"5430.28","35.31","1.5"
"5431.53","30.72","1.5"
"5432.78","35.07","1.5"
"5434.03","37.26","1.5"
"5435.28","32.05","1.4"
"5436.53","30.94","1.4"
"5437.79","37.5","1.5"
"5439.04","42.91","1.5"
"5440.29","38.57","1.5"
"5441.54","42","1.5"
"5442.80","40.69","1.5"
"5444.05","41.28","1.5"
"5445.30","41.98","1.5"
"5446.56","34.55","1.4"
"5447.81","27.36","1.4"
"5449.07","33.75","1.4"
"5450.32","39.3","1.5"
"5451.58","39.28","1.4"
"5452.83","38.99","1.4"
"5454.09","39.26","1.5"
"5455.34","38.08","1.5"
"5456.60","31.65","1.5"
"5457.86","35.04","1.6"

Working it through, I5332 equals 1.1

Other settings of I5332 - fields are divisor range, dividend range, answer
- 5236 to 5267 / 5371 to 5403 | 1.08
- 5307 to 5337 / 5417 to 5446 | 1.09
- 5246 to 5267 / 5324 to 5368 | 1.08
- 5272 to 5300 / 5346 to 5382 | 1.06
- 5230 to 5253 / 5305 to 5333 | 1.07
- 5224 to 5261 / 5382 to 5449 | 1.11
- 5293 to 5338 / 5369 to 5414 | 1.00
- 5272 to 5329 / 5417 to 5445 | 1.09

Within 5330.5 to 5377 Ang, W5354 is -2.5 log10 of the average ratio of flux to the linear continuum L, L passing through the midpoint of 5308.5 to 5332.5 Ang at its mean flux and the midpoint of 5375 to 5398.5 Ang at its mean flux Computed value 0.03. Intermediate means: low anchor 36.4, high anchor 38.2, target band 36.3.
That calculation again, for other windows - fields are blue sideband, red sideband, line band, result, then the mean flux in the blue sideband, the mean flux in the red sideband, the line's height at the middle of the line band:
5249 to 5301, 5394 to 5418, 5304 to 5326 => -0.149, 34.1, 33.8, 34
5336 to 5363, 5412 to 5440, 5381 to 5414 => 0.058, 37.2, 37.4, 37.3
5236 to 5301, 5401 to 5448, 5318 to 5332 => 0.041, 34.8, 36.5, 35.4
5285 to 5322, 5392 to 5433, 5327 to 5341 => 0.114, 38.1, 35.6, 37.4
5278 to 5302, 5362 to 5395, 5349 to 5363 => -0.042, 36.8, 37.3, 37.2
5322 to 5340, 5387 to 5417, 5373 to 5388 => -0.099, 34.1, 35.1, 34.7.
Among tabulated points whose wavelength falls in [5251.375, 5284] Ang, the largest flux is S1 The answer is 41.58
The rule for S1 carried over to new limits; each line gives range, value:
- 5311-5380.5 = 42.55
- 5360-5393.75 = 45.1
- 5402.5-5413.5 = 37.54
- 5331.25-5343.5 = 38.18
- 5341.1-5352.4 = 37.87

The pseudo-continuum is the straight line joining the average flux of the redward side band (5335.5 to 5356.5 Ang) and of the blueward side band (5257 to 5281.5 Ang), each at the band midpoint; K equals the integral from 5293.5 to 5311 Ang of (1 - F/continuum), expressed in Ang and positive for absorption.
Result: -1.5 Ang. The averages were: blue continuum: 32.2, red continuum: 36.1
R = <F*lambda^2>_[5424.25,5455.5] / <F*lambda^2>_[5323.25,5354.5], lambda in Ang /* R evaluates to 1.1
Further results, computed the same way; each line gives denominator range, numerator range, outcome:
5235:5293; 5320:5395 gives 1.09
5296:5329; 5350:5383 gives 1.03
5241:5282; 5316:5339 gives 1.08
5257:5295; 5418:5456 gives 1.18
